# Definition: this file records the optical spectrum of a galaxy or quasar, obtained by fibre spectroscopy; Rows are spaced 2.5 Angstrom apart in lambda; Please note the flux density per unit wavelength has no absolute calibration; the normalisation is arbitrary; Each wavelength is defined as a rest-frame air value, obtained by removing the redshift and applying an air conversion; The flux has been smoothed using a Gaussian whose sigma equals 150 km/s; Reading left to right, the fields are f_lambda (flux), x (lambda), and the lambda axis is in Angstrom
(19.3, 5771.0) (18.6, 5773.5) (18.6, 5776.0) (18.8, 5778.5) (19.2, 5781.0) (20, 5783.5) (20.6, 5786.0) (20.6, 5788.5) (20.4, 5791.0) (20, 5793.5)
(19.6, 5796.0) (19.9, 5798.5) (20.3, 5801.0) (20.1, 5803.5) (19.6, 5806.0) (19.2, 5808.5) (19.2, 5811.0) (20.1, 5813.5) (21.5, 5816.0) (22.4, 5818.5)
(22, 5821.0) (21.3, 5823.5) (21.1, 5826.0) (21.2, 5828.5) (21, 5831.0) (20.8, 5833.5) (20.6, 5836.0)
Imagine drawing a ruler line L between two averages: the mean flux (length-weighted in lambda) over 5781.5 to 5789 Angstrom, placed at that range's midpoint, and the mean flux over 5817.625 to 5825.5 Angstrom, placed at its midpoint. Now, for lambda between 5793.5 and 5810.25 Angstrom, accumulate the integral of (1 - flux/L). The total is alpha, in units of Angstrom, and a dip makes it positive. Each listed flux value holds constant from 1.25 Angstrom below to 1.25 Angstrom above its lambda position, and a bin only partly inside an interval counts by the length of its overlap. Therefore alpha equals 0.9 Angstrom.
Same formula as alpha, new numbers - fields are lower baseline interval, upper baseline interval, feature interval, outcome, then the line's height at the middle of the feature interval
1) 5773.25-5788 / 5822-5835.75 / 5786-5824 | -0.3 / 20.2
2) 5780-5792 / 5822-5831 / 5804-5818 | 0.5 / 20.8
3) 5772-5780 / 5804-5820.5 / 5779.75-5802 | -0.8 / 19.4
